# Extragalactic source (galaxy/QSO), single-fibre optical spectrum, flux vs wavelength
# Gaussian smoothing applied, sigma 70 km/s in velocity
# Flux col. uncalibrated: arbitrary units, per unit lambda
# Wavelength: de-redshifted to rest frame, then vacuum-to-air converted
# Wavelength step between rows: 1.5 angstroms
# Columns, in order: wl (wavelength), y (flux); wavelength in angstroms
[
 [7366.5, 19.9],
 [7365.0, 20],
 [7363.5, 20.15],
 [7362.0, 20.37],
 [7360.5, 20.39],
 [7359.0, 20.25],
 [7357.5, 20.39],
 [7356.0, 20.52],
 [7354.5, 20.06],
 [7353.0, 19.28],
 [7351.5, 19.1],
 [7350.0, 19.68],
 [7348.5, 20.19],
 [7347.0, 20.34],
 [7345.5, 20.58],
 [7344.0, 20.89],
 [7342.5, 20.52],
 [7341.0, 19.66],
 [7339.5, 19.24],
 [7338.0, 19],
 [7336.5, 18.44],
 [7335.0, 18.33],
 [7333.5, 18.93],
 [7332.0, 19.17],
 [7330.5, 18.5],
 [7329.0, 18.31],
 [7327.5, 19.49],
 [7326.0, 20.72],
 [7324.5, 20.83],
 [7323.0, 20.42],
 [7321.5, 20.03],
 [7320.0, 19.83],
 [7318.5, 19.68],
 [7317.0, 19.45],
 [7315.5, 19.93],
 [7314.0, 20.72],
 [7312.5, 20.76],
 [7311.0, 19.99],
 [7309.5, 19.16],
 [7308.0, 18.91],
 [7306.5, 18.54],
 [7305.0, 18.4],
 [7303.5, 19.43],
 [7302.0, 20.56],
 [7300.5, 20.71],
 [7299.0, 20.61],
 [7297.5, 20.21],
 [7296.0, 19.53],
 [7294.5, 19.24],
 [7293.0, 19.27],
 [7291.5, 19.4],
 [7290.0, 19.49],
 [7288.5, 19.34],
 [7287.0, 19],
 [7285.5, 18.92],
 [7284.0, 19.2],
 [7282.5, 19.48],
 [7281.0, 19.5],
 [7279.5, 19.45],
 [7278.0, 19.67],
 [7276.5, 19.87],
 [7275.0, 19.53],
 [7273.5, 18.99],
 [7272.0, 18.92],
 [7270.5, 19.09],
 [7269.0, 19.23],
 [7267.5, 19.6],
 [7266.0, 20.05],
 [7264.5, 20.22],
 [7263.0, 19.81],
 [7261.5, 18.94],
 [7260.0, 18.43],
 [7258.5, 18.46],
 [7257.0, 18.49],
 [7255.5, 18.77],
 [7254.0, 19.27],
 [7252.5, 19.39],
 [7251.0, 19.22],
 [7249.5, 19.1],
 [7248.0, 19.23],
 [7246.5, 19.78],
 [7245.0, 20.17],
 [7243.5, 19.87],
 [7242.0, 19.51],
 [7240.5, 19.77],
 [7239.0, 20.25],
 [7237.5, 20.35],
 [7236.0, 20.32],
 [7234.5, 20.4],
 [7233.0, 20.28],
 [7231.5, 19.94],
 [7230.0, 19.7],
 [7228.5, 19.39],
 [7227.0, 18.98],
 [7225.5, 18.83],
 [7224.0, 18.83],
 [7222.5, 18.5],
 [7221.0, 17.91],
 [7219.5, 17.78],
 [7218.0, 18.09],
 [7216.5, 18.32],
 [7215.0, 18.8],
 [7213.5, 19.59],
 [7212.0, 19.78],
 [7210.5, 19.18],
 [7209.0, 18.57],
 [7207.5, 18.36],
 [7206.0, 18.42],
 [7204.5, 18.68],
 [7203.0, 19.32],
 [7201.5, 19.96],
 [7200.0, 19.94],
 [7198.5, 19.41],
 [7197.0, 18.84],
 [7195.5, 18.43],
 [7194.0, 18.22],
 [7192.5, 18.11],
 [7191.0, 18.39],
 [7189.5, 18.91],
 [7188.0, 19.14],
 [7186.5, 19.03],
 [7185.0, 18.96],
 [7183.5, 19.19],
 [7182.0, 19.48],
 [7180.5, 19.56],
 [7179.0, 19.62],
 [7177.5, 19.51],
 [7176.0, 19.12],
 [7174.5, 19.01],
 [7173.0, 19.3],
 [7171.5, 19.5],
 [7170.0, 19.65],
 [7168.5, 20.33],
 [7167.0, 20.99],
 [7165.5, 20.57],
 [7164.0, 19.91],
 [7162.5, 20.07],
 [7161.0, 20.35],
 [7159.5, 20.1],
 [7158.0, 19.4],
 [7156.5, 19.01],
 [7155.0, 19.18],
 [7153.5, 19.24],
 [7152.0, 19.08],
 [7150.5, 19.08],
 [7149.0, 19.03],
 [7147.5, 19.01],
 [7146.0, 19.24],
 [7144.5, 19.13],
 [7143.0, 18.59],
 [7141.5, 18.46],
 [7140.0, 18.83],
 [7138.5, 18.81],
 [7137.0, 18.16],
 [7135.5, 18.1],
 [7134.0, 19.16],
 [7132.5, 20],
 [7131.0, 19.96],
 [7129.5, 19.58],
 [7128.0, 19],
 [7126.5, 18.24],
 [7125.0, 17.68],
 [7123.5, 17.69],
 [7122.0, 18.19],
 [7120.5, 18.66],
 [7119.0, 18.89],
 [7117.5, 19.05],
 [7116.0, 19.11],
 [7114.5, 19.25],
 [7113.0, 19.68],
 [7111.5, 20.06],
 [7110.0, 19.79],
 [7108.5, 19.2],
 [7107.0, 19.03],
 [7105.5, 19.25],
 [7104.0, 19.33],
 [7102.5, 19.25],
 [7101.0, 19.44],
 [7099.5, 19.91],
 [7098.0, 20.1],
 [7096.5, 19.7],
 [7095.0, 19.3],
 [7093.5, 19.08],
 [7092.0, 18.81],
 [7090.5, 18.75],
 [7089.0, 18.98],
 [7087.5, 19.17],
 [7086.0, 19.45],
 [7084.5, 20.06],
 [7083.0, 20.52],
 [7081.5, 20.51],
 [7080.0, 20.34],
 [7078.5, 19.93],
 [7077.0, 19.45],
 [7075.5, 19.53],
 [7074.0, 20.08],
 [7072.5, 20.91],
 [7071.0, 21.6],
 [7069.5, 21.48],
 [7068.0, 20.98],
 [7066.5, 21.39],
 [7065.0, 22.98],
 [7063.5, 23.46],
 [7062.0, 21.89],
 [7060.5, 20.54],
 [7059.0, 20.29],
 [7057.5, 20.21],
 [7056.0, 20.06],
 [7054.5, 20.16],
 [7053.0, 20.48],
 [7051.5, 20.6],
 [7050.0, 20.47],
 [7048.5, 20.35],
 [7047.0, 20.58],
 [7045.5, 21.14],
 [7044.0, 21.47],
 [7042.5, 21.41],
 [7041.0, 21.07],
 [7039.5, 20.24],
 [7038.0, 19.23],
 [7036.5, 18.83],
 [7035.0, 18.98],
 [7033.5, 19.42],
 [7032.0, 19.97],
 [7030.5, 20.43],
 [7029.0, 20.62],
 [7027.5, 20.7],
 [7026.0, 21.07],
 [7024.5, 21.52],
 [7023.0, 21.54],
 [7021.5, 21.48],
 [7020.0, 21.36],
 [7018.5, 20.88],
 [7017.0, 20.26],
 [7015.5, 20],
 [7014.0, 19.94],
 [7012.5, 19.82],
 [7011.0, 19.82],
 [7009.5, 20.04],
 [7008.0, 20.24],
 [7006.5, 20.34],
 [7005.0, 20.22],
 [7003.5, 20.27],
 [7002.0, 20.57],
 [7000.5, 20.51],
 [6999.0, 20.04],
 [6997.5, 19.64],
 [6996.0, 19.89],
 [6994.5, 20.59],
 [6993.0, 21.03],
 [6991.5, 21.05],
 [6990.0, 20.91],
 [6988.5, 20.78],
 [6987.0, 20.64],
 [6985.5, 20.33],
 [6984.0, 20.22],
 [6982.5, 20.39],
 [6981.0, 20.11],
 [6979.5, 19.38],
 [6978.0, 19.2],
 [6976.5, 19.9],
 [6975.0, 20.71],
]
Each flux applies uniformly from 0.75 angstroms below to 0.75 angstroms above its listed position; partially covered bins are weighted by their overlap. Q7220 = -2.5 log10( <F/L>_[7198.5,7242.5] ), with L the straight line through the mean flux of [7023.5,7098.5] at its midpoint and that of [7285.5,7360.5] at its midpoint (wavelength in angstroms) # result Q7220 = 0.040 mag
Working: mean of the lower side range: 20.4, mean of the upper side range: 19.7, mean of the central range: 19.2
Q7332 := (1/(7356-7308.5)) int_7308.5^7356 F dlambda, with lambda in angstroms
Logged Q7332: 19.7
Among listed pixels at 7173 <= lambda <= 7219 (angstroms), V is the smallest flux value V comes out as 18.09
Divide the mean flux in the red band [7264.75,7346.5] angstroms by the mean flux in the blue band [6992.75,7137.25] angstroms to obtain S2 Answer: 1.0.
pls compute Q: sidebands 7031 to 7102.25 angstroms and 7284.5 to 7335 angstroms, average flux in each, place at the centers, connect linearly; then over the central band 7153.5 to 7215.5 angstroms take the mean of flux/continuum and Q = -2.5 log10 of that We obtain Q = 0.04 mag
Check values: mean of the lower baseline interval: 20.3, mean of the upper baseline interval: 19.6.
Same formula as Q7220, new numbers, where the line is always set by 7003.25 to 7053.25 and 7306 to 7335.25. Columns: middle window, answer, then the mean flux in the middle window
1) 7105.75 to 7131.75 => 0.065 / 19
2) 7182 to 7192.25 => 0.059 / 18.9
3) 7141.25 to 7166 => 0.038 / 19.4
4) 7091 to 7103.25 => 0.044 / 19.4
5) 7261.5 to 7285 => 0.015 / 19.5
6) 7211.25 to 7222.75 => 0.074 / 18.6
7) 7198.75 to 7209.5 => 0.049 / 19.1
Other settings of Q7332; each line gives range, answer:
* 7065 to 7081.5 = 20.7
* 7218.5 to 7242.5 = 19.4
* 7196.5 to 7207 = 19.2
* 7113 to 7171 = 19.2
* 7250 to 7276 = 19.2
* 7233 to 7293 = 19.5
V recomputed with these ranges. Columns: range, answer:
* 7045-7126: 17.68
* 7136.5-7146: 18.16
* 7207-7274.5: 17.78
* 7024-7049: 18.83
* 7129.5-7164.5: 18.1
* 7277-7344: 18.31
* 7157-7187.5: 18.96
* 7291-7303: 19.24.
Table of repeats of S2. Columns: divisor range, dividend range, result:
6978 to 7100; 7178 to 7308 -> 0.95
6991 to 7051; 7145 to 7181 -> 0.96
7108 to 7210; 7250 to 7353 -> 1.02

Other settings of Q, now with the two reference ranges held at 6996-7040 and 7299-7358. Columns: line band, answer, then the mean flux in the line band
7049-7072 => -0.05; 21.1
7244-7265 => 0.03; 19.2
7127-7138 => 0.05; 19.1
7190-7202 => 0.06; 18.9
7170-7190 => 0.04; 19.3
